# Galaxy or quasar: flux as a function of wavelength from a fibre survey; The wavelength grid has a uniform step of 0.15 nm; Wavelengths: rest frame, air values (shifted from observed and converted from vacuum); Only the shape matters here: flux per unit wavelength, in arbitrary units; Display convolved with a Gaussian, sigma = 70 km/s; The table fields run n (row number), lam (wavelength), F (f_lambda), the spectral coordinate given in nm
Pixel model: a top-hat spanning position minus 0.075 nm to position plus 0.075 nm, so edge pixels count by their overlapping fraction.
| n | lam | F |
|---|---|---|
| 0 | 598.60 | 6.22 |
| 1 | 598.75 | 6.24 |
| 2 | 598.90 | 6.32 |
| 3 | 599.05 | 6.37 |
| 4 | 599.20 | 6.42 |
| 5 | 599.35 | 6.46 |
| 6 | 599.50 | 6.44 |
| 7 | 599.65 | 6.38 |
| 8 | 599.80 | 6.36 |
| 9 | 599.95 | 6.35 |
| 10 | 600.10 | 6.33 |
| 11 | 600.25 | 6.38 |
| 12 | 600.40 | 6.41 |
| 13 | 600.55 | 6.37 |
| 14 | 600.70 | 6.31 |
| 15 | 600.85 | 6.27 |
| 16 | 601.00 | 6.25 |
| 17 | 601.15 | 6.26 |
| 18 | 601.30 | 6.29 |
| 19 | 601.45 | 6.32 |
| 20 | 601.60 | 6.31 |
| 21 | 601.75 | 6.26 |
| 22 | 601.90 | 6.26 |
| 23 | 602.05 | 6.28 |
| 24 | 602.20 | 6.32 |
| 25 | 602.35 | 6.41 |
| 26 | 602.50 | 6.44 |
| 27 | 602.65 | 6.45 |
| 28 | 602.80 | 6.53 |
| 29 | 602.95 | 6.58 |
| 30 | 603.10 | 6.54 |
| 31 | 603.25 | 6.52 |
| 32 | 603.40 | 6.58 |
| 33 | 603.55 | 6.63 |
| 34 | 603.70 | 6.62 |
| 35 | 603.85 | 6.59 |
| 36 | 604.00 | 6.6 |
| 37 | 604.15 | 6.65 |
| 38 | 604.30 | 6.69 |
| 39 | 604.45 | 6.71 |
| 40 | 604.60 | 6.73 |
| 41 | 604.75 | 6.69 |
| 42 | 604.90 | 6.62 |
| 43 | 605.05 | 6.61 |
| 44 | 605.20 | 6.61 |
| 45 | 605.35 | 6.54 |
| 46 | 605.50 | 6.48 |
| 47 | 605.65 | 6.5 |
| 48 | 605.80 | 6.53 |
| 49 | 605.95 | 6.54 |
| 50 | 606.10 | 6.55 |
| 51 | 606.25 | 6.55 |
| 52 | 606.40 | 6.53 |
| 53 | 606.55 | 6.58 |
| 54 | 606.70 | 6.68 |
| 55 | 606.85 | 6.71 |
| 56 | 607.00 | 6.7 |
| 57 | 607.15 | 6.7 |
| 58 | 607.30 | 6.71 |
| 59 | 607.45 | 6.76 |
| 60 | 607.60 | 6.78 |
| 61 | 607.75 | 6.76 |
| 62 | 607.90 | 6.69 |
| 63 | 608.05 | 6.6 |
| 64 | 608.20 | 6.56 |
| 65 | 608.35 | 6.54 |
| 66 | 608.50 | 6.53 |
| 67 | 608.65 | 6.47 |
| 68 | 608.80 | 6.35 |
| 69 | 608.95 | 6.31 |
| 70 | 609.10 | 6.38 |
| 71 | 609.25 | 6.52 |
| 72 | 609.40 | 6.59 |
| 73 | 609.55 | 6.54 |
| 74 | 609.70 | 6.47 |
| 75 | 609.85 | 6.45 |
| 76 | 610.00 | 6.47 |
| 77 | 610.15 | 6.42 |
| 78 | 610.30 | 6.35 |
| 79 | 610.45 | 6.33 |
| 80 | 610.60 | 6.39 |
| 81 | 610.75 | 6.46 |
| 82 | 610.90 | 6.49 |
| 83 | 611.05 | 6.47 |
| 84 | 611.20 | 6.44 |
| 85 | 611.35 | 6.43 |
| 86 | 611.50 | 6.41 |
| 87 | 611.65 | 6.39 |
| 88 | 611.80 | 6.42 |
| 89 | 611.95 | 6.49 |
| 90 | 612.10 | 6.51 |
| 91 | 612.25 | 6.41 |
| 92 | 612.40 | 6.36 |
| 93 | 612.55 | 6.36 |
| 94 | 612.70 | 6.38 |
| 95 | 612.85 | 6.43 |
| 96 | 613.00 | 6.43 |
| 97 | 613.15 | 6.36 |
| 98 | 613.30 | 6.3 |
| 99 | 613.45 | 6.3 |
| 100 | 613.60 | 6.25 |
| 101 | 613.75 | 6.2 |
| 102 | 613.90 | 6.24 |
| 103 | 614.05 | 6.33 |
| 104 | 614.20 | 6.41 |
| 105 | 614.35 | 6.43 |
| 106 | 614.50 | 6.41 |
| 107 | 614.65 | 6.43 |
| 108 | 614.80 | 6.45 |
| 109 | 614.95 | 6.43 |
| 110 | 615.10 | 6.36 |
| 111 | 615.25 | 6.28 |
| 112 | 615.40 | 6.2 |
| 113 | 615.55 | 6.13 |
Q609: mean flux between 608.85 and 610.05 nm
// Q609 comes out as 6.46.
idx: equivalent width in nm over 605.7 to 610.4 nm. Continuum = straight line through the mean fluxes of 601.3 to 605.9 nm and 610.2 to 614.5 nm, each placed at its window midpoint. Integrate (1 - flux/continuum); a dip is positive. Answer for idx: -0.08 nm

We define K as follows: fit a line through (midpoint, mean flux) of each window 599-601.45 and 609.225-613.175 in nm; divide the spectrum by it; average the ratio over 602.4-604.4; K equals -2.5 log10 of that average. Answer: -0.03 mag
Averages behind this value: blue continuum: 6.35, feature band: 6.57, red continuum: 6.44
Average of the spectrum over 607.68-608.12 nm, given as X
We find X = 6.68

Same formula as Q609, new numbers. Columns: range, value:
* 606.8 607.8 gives 6.73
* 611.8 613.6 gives 6.39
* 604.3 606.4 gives 6.59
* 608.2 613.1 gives 6.44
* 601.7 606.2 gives 6.54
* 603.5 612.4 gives 6.54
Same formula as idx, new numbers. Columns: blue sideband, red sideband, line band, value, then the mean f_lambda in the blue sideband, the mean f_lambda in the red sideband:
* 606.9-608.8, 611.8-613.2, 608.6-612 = 0.04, 6.64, 6.42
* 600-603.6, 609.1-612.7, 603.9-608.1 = -0.15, 6.39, 6.44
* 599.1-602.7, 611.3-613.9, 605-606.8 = -0.06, 6.35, 6.37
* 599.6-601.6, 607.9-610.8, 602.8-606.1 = -0.11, 6.33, 6.47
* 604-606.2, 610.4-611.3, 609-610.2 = 0.00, 6.6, 6.43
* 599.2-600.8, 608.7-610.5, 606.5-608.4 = -0.08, 6.38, 6.43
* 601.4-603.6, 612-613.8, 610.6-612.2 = -0.02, 6.43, 6.36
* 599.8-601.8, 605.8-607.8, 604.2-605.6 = -0.02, 6.32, 6.65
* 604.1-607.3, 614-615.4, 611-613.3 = 0.01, 6.62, 6.38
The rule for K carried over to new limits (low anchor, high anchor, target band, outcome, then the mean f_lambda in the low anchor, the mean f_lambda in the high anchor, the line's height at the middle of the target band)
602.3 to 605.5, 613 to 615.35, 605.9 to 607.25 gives -0.02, 6.59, 6.35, 6.52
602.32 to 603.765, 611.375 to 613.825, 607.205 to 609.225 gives -0.02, 6.53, 6.38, 6.45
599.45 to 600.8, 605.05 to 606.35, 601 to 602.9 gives 0.01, 6.37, 6.54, 6.42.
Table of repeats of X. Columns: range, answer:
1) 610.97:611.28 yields 6.46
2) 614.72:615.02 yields 6.44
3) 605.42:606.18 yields 6.52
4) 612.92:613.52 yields 6.35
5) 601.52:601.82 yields 6.29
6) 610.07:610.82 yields 6.39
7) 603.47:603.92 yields 6.61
